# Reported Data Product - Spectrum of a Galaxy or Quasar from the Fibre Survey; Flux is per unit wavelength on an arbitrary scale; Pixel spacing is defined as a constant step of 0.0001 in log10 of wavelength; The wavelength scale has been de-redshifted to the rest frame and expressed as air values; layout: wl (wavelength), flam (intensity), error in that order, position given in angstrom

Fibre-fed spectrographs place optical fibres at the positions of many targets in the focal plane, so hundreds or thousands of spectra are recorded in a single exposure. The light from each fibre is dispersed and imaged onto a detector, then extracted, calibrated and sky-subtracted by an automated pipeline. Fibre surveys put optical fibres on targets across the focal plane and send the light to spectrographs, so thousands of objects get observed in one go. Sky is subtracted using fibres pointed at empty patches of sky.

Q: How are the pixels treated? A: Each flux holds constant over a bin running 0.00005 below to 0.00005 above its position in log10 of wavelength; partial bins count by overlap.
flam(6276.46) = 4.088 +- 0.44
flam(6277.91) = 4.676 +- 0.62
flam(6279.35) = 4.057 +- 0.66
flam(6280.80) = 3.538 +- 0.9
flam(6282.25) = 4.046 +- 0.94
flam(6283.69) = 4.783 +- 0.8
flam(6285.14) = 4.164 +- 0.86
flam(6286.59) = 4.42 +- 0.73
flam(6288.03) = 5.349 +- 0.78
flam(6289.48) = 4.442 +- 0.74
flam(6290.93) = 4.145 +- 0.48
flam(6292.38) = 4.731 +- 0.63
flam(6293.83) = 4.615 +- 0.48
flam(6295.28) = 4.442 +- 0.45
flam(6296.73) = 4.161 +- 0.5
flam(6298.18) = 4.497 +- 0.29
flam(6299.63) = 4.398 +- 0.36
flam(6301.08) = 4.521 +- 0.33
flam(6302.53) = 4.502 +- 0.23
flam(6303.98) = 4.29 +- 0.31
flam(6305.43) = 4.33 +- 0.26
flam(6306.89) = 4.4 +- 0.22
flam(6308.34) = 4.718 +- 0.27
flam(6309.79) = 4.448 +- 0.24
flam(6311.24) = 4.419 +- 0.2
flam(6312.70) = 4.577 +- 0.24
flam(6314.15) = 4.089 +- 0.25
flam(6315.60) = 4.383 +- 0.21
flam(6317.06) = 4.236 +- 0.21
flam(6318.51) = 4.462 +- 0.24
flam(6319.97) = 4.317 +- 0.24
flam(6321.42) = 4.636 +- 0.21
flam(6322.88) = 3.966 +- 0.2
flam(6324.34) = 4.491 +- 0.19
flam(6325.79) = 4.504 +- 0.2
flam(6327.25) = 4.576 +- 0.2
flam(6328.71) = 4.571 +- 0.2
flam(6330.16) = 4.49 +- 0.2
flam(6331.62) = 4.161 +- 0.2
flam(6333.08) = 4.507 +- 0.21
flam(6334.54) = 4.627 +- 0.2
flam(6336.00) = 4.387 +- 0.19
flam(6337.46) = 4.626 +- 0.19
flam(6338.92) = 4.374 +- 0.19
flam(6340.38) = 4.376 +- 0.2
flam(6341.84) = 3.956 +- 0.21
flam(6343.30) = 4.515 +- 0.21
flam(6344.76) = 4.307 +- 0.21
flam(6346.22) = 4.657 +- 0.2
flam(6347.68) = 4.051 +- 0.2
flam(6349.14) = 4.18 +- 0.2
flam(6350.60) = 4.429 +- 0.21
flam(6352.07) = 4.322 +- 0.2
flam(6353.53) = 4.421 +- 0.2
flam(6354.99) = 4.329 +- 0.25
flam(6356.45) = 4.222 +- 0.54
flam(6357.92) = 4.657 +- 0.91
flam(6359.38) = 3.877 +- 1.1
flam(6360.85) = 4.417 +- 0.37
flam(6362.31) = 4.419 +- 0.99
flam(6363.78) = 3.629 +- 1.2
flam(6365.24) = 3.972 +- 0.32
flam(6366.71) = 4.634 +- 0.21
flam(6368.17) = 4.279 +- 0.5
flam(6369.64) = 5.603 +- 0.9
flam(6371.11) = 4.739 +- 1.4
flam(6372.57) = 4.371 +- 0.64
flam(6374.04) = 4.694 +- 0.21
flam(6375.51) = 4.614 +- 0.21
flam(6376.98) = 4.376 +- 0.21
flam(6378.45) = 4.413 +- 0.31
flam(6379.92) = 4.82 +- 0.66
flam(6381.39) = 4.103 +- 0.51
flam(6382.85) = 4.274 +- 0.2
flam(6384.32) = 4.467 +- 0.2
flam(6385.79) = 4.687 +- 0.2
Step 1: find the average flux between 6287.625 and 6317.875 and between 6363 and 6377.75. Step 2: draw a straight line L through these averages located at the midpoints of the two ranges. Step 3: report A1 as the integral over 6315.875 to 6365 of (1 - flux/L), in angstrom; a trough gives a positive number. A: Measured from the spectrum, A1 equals 1.3 angstrom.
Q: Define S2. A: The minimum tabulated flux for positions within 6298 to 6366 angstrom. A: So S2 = 3.629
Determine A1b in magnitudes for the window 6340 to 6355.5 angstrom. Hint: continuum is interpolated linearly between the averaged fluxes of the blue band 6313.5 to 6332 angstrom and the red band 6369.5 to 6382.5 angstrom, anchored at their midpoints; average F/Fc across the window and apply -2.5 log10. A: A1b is 0.038 mag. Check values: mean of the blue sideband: 4.38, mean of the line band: 4.32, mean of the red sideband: 4.58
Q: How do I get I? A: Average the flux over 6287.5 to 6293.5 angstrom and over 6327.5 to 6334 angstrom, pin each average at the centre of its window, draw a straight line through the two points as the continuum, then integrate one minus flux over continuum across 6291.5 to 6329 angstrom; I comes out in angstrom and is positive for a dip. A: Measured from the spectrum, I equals 0.9 angstrom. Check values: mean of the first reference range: 4.64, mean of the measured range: 4.43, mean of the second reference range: 4.45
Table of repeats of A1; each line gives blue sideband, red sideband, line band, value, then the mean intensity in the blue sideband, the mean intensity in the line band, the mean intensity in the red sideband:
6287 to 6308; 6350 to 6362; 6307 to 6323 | 0.1 angstrom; 4.49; 4.4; 4.34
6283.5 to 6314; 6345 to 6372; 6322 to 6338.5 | -0.1 angstrom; 4.48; 4.44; 4.38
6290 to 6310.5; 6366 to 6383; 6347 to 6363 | 0.9 angstrom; 4.44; 4.3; 4.59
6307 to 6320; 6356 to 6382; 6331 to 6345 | 0.1 angstrom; 4.41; 4.39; 4.44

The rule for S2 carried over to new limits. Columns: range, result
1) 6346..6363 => 3.877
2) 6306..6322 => 4.089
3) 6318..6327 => 3.966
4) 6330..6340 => 4.161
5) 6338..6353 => 3.956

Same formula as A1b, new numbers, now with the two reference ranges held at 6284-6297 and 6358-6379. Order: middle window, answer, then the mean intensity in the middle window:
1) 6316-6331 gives 0.02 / 4.42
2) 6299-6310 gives 0.01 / 4.45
